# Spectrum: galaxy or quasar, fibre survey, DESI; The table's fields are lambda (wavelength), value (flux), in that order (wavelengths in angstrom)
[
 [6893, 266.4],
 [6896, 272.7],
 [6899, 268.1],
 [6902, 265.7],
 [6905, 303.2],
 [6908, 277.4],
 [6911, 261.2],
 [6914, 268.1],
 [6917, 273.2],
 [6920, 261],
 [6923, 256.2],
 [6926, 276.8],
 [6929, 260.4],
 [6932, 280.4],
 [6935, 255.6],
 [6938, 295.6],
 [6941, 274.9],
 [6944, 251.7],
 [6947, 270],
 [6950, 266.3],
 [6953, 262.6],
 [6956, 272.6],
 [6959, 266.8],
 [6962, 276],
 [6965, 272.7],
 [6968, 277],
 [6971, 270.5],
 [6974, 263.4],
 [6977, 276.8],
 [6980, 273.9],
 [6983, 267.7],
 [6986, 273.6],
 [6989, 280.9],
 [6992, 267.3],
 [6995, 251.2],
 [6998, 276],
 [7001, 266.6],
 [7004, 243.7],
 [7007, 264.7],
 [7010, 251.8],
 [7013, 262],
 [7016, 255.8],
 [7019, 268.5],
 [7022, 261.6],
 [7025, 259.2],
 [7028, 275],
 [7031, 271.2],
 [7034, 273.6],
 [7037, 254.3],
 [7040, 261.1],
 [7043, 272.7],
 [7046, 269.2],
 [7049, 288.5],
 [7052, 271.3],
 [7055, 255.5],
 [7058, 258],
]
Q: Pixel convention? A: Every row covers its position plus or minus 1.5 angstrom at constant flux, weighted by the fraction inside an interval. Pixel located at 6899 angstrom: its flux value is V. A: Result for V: 268.1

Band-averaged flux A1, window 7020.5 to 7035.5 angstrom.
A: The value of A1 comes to 268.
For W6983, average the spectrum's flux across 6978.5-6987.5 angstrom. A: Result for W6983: 272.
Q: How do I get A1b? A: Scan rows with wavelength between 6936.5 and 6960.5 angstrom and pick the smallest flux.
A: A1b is 251.7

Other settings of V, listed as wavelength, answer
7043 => 272.7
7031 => 271.2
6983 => 267.7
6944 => 251.7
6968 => 277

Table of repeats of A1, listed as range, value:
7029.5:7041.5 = 265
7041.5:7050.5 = 277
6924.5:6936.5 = 268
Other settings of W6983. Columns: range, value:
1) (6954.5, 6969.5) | 273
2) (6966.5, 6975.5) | 270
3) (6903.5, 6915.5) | 277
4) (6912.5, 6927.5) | 267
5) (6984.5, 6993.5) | 274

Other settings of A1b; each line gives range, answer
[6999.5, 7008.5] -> 243.7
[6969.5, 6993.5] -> 263.4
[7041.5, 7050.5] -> 269.2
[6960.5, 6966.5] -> 272.7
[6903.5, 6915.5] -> 261.2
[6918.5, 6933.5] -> 256.2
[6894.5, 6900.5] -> 268.1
